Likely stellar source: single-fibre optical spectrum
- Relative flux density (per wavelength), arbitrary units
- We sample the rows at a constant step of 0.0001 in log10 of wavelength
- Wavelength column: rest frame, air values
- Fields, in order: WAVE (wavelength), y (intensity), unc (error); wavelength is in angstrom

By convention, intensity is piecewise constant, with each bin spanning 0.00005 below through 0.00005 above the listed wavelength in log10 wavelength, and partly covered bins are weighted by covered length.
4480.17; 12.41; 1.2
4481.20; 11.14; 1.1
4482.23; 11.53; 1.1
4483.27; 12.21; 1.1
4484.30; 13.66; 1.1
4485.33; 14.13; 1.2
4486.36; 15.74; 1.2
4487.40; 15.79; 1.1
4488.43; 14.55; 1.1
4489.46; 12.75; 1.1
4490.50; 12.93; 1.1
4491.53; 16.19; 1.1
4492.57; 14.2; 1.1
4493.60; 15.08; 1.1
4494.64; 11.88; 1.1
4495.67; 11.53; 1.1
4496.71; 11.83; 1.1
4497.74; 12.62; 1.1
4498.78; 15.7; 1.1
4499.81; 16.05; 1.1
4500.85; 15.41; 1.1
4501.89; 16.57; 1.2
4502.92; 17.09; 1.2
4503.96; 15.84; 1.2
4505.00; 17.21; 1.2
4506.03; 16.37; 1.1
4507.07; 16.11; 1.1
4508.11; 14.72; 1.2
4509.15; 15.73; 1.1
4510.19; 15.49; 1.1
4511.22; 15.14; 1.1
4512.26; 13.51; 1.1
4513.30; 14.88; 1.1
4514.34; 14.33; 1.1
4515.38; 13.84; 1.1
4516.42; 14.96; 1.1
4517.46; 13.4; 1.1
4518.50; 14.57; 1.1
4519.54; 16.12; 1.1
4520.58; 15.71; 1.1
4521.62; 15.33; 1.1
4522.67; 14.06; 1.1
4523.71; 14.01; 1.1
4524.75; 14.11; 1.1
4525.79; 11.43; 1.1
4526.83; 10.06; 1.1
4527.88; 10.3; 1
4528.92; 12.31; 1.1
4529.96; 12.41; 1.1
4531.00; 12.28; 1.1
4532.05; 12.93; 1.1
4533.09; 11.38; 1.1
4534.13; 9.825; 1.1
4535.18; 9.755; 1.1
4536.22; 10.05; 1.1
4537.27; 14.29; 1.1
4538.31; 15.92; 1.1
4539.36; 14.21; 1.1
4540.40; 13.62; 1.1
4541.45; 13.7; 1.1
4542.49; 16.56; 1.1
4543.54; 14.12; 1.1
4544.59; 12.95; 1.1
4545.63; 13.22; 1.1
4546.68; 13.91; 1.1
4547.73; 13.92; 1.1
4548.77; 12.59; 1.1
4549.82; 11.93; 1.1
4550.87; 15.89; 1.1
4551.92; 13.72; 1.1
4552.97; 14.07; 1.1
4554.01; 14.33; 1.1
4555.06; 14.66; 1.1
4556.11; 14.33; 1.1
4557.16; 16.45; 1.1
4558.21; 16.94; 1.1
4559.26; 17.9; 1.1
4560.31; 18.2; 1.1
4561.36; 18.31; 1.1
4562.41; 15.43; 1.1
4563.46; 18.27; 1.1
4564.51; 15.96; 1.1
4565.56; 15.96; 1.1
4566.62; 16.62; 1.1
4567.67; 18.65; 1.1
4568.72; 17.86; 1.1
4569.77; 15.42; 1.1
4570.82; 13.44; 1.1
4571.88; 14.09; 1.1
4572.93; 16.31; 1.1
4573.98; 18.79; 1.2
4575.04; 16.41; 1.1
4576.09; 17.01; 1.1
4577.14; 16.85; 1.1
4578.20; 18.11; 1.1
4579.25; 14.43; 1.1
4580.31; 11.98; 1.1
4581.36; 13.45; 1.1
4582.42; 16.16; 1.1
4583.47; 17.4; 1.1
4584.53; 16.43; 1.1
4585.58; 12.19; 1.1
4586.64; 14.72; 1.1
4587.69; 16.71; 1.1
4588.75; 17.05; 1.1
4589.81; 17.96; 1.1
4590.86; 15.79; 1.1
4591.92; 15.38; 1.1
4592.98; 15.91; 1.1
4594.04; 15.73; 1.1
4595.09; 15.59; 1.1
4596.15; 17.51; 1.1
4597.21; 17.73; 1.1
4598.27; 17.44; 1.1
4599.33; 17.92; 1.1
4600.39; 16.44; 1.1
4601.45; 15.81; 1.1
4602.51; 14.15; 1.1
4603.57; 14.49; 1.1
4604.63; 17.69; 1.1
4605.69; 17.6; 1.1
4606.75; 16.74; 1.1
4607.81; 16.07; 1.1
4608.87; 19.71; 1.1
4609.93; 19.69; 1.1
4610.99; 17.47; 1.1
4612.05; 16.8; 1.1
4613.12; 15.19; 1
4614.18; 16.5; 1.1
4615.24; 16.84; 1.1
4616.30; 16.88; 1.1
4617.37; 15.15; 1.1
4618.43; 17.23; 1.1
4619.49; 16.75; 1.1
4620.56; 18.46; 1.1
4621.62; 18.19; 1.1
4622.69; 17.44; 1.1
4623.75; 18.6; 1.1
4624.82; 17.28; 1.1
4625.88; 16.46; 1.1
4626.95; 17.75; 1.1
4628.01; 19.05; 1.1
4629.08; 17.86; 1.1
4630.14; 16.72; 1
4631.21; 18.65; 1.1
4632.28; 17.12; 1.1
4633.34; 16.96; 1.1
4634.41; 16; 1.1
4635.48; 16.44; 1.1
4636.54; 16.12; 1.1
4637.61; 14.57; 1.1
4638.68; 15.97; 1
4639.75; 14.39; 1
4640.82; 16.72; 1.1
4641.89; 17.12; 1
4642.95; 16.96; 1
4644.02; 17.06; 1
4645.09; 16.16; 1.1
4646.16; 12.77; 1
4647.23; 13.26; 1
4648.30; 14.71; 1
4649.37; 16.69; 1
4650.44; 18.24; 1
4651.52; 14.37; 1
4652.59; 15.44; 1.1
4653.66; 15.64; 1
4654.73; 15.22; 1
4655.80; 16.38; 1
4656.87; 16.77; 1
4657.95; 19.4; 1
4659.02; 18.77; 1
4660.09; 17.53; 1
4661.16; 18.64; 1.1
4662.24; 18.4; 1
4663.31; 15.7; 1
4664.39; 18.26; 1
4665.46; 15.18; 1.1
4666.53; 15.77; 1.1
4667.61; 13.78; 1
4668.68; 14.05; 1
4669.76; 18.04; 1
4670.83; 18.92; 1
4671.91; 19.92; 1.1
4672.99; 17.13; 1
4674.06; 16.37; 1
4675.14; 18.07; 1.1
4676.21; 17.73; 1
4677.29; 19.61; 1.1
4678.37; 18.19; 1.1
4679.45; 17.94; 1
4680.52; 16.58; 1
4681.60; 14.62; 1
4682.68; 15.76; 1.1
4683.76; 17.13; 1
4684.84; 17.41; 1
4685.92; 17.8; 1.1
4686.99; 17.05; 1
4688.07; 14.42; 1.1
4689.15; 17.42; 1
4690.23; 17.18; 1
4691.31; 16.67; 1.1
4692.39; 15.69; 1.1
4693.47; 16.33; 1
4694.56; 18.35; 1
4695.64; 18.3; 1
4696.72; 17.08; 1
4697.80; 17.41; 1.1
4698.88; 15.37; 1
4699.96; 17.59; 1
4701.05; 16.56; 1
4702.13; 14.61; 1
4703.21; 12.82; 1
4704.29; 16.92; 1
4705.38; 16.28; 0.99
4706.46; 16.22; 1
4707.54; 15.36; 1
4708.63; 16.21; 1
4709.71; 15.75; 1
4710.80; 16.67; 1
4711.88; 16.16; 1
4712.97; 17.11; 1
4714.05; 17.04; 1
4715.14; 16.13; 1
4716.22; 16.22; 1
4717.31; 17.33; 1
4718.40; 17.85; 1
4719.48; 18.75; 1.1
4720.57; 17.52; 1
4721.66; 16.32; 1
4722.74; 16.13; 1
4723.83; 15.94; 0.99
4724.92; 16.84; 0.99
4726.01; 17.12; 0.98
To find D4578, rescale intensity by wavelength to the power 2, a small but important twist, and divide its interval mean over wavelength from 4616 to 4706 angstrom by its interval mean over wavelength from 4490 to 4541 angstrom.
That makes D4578 1.28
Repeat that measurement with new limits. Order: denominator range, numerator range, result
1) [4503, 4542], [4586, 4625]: 1.26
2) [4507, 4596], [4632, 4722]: 1.18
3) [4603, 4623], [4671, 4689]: 1.04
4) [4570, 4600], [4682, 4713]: 1.08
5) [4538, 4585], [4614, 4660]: 1.11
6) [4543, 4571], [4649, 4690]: 1.16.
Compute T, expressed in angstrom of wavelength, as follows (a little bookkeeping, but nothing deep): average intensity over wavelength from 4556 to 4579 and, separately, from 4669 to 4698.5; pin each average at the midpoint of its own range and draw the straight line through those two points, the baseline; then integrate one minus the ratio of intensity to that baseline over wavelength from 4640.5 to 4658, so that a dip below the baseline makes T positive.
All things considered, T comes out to 1.2 angstrom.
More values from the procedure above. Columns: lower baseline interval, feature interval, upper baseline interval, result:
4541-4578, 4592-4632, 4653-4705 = -2.2 angstrom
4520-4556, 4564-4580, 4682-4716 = -2.8 angstrom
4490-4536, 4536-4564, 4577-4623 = 0.3 angstrom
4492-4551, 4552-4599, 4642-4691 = -3.7 angstrom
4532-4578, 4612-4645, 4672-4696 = -1.4 angstrom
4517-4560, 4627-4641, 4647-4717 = -0.9 angstrom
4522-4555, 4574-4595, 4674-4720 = -2.5 angstrom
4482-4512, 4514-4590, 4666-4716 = 2.7 angstrom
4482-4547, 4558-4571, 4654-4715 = -1.9 angstrom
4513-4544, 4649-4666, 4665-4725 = -1.0 angstrom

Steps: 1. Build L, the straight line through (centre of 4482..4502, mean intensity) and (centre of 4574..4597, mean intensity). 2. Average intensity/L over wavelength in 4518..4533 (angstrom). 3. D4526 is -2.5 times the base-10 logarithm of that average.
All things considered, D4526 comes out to 0.12 mag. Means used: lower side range 14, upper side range 15.9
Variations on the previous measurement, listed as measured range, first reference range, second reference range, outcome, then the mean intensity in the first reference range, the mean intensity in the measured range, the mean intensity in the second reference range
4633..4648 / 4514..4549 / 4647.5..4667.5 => 0.030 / 13.3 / 15.7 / 16.6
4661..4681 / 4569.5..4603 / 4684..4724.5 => -0.054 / 16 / 17.3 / 16.6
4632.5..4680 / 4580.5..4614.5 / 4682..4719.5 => -0.010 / 16.4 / 16.6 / 16.6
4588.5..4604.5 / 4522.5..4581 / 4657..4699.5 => -0.062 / 14.5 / 16.3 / 17.1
